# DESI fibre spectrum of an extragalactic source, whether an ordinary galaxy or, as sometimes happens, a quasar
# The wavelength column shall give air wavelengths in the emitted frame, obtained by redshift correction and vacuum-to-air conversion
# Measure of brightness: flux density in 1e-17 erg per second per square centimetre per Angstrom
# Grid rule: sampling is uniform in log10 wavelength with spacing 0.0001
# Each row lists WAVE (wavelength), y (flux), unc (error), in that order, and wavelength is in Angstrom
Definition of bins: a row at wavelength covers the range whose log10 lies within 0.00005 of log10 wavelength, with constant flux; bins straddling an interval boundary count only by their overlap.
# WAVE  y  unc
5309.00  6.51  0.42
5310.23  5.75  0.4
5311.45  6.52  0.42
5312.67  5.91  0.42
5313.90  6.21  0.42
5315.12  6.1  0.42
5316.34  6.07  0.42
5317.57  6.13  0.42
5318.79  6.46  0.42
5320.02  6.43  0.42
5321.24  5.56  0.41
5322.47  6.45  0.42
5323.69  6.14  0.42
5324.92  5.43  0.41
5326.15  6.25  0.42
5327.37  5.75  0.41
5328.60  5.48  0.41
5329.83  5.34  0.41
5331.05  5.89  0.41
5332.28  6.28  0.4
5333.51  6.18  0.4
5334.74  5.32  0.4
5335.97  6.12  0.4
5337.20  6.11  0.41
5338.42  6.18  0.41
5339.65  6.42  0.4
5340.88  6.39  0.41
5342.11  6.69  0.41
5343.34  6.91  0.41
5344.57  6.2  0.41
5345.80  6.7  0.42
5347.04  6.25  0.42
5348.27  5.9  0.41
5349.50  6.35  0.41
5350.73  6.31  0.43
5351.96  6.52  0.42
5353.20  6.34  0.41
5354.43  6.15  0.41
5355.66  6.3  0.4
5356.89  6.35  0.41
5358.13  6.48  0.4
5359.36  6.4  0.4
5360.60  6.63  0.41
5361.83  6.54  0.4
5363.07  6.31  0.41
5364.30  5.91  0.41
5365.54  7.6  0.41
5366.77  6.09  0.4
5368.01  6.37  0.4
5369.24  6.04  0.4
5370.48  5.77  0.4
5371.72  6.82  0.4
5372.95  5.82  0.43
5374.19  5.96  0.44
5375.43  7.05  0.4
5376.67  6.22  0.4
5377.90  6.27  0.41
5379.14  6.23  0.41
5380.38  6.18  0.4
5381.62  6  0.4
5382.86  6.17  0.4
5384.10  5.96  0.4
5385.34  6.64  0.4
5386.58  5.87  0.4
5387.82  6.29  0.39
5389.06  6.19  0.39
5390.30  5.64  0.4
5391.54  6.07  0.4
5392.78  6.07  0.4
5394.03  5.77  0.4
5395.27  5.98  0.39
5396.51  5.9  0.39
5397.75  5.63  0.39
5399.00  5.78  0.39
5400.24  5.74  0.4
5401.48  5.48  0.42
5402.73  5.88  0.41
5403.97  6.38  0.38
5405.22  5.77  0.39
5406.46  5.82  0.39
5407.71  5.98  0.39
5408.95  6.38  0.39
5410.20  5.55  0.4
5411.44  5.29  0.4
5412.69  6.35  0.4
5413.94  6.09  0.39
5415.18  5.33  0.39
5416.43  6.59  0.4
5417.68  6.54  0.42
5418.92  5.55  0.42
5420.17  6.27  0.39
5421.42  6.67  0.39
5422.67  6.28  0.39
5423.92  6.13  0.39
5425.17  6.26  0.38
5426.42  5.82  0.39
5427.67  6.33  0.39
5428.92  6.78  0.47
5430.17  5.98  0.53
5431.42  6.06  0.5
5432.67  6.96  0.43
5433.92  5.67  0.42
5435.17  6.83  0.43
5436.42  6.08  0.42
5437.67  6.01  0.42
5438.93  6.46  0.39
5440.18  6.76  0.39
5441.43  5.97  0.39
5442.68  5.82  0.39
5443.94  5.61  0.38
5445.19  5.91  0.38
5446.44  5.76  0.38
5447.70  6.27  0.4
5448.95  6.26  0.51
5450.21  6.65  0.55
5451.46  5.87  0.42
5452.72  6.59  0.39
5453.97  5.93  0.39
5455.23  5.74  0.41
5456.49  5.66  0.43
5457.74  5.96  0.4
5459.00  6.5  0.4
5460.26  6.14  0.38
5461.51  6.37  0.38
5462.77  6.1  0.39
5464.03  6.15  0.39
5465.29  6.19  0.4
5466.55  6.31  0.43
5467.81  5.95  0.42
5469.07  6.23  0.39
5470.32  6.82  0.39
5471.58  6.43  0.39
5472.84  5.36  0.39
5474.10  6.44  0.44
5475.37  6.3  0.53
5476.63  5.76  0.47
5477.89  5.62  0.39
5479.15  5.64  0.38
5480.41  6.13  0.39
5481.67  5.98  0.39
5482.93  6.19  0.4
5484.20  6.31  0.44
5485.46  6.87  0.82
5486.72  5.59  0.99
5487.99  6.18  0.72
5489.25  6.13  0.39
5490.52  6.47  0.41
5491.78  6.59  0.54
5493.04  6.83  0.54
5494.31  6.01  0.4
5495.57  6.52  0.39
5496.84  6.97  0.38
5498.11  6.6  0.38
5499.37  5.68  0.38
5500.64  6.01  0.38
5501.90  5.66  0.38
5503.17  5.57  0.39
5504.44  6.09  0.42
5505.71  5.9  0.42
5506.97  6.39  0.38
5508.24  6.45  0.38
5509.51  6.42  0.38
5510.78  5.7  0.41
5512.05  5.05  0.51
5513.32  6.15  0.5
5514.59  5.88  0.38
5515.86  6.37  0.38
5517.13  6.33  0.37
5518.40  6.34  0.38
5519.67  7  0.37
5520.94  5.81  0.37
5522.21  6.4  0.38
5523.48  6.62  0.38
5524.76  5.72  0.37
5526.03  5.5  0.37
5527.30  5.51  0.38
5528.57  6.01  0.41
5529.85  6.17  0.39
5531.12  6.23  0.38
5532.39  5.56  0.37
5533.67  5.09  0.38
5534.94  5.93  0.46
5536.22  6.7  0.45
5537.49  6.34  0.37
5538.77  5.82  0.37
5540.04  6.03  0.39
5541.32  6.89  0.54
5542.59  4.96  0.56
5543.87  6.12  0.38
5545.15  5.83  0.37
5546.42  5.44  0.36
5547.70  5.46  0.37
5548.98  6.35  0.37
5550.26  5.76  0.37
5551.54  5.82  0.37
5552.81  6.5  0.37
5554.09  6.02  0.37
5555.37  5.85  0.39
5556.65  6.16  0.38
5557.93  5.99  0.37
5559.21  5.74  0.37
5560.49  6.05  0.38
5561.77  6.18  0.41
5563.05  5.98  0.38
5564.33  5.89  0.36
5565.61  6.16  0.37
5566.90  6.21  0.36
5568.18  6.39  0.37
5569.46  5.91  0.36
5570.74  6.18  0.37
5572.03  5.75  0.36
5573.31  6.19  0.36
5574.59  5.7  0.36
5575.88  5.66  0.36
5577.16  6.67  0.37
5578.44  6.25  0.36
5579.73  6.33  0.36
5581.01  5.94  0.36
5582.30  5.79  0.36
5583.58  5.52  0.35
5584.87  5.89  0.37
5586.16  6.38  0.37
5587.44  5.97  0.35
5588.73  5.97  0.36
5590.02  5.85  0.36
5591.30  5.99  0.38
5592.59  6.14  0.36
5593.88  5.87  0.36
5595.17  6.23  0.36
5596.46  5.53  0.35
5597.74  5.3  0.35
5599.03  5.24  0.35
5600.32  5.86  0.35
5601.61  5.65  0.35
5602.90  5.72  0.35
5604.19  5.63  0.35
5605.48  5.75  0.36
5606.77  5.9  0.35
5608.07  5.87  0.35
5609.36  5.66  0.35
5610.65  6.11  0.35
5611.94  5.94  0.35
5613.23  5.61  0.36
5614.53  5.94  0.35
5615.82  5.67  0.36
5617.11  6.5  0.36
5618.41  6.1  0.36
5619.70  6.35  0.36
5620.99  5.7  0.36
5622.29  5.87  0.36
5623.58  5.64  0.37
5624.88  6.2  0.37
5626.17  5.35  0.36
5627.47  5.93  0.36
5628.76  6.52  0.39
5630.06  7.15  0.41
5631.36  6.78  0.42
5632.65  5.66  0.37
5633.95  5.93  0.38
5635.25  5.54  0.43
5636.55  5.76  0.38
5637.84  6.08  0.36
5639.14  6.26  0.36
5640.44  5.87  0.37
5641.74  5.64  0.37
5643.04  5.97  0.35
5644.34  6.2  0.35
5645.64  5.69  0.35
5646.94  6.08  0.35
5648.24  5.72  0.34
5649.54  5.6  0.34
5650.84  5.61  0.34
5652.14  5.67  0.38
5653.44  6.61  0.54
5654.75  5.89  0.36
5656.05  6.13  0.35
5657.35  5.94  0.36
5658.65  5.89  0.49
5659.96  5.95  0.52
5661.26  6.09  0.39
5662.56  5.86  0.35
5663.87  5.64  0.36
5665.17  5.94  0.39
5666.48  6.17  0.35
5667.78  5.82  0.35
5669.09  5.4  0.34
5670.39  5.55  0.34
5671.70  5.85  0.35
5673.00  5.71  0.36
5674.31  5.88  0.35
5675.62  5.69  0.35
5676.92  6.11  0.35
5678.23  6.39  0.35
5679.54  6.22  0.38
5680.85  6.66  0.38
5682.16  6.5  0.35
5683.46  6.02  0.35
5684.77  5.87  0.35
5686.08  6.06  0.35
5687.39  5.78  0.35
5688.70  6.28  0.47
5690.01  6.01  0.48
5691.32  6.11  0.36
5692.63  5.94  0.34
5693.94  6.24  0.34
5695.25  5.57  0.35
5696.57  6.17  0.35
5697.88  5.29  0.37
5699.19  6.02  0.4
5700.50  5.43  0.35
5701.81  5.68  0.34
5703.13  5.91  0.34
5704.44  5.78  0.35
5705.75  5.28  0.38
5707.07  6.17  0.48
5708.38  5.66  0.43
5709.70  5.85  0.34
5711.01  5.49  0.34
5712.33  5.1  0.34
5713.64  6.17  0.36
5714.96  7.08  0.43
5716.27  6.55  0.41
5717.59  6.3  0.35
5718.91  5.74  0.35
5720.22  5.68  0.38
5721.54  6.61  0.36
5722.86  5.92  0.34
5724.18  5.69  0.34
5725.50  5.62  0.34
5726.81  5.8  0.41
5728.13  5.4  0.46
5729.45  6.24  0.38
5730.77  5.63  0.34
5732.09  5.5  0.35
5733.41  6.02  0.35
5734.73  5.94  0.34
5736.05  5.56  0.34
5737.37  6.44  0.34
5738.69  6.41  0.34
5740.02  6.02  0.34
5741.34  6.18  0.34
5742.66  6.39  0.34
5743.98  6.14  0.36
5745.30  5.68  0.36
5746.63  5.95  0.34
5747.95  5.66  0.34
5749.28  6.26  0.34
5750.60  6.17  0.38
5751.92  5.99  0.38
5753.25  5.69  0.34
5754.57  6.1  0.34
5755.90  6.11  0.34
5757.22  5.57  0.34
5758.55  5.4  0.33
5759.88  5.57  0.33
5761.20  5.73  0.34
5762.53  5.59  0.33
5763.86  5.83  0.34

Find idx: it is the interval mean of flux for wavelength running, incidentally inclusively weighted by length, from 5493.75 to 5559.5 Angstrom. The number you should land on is 6.03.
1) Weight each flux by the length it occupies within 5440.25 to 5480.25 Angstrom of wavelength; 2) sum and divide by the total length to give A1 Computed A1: 6.09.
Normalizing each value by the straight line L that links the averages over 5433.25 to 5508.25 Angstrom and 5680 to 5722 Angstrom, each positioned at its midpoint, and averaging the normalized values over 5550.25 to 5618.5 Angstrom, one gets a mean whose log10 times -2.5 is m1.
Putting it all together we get 0.02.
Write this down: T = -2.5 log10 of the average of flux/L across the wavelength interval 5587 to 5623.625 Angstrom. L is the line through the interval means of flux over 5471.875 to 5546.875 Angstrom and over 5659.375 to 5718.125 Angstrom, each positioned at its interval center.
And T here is 0.03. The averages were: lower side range 6.07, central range 5.85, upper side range 5.94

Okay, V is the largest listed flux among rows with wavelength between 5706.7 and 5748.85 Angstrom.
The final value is 7.08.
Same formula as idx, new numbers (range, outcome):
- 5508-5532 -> 6.08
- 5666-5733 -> 5.91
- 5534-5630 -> 5.95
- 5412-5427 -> 6.15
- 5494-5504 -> 6.13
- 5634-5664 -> 5.9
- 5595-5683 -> 5.92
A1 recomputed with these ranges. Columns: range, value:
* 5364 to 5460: 6.12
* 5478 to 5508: 6.18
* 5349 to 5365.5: 6.4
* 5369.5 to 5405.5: 6.05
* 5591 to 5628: 5.83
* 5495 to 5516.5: 6.08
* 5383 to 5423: 5.99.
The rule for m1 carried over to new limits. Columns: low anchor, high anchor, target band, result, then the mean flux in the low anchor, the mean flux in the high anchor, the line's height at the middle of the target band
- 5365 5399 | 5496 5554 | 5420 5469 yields -0.014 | 6.16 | 6.03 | 6.1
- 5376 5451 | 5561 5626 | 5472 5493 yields -0.017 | 6.09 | 5.93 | 6.03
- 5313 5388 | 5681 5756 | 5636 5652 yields 0.024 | 6.22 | 5.95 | 6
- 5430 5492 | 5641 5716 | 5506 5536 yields 0.009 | 6.15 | 5.92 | 6.09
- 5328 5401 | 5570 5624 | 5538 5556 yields 0.008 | 6.19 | 5.9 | 5.96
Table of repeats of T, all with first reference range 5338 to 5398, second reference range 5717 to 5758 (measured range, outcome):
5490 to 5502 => -0.04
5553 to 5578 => 0.01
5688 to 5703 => 0.02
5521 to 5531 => 0.02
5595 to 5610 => 0.07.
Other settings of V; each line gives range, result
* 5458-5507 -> 6.97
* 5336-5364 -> 6.91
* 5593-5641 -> 7.15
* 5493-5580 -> 7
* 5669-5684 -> 6.66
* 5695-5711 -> 6.17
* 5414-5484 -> 6.96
